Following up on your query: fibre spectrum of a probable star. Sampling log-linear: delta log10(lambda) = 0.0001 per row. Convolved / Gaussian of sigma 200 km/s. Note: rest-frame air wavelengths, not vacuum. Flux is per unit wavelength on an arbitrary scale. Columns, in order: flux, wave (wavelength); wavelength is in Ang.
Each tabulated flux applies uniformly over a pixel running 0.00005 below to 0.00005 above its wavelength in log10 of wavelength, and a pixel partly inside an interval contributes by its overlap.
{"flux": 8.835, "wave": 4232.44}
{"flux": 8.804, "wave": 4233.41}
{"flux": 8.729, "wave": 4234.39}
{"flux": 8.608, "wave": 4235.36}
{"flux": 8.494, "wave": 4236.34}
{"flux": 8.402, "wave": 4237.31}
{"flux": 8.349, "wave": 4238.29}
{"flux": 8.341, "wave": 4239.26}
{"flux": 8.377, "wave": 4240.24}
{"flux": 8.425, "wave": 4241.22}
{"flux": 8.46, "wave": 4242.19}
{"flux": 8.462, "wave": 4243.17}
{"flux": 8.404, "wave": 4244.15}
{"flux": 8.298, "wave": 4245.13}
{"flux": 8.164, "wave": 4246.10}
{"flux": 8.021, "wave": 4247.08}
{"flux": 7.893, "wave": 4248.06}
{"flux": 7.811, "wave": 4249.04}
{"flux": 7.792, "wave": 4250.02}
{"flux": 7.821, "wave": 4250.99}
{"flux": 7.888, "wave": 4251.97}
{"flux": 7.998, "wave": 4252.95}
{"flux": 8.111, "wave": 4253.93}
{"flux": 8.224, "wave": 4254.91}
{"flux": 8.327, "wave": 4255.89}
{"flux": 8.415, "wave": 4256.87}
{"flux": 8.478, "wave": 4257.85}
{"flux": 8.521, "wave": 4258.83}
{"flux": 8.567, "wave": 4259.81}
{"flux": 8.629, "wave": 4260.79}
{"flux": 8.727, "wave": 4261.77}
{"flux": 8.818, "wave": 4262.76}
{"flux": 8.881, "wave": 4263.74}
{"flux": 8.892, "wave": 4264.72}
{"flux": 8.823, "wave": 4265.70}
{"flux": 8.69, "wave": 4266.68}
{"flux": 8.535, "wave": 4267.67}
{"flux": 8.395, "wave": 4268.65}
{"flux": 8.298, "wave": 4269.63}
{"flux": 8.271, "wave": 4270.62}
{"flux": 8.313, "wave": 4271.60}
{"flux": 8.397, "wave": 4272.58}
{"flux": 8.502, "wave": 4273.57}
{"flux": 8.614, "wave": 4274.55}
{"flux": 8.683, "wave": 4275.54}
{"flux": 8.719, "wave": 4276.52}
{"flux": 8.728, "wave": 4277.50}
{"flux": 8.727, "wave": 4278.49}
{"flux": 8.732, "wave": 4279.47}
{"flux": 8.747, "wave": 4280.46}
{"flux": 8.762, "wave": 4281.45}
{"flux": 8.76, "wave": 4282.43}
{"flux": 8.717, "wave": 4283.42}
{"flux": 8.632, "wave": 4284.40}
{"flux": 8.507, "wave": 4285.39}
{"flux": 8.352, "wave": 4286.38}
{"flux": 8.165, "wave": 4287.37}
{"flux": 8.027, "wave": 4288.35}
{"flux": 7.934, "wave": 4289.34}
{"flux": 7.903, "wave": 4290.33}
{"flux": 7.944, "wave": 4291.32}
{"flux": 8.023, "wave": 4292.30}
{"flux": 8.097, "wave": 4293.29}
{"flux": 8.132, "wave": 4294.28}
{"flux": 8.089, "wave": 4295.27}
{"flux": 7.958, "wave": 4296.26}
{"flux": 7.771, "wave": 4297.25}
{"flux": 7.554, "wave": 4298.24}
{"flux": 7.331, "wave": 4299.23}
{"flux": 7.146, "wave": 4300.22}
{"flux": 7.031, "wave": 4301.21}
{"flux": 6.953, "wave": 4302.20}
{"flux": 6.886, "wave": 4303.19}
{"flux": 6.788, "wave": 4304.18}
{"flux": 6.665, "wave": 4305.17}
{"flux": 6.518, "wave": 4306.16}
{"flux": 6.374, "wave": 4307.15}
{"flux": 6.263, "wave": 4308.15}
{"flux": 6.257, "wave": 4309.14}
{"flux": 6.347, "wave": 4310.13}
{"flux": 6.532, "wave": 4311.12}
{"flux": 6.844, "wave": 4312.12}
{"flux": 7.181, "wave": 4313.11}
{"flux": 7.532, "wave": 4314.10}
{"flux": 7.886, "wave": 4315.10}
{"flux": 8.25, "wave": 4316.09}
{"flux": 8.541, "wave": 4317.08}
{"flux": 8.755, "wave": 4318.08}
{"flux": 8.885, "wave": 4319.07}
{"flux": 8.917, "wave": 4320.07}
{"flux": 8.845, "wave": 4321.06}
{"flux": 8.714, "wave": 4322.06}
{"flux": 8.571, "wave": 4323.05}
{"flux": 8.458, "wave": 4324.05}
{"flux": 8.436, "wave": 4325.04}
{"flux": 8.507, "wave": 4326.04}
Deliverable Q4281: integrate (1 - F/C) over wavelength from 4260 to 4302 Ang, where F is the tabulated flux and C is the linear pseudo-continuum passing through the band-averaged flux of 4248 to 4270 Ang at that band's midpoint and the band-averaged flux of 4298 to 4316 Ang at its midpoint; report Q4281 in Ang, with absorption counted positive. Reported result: -3.34 Ang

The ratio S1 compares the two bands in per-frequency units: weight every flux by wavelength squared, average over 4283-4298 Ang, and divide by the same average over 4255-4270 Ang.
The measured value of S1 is 1.0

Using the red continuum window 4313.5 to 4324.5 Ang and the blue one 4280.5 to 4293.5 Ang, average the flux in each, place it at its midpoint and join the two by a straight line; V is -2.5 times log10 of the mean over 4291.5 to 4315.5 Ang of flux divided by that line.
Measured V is 0.17 mag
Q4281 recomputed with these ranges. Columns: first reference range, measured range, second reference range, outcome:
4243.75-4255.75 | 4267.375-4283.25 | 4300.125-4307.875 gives -2.4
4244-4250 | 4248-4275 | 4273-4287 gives -0.2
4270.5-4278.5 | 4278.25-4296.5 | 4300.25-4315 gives -1.1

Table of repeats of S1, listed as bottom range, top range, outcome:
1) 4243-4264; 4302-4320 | 0.90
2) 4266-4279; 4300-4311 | 0.79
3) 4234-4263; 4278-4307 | 0.97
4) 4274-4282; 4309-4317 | 0.84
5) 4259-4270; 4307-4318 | 0.85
